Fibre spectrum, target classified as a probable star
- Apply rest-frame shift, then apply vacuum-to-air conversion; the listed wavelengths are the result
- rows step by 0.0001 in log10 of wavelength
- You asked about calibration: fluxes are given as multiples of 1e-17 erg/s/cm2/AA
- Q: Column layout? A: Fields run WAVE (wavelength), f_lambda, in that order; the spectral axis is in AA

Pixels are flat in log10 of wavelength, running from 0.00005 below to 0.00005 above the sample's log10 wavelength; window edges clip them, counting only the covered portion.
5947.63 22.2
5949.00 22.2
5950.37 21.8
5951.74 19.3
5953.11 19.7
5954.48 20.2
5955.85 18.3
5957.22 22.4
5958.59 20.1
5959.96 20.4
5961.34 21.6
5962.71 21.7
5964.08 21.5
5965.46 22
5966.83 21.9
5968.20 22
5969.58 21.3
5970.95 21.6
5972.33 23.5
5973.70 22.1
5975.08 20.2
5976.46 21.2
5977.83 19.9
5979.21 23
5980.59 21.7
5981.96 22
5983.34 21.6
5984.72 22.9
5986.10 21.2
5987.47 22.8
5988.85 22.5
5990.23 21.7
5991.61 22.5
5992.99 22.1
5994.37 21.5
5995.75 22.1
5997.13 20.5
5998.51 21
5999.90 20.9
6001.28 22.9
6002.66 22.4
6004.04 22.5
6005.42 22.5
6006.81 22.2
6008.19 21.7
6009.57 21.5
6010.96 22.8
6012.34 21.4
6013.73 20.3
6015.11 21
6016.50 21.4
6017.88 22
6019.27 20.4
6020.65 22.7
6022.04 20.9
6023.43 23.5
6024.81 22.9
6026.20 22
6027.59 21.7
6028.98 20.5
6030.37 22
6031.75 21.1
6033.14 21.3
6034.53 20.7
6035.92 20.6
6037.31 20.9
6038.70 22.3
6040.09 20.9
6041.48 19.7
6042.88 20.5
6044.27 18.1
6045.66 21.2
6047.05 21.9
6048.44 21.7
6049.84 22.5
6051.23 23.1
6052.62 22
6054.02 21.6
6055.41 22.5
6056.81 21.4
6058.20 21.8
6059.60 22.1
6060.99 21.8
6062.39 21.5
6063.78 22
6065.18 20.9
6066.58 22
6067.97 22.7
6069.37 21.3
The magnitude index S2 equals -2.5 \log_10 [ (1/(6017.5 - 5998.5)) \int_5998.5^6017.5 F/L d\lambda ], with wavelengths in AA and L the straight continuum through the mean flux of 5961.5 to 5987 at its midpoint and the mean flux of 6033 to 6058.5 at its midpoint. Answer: -0.012 mag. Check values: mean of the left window 21.8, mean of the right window 21.3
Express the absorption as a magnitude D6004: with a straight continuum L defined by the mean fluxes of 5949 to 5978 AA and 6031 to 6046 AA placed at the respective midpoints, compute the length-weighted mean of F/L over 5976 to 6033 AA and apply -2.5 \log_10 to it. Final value -0.05 mag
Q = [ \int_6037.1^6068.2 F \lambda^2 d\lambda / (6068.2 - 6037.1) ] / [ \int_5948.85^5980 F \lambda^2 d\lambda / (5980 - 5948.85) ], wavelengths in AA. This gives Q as 1.0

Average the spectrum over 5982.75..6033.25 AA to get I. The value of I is 21.8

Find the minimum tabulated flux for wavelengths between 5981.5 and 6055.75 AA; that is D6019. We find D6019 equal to 18.1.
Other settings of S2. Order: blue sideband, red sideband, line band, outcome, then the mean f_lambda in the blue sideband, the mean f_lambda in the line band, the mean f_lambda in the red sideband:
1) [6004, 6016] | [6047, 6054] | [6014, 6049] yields 0.04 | 21.7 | 21.3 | 22.2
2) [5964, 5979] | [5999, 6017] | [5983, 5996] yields -0.02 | 21.6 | 22.1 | 21.8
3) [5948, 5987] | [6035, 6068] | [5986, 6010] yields -0.03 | 21.4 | 21.9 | 21.5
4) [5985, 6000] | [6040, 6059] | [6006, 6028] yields -0.01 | 21.8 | 21.8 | 21.4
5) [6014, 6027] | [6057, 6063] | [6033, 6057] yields 0.03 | 21.8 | 21.3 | 21.8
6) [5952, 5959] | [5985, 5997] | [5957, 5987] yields -0.03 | 20.1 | 21.6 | 22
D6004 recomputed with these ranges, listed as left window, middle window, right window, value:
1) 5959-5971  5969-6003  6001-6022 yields -0.01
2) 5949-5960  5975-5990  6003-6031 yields -0.04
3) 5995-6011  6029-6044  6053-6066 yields 0.05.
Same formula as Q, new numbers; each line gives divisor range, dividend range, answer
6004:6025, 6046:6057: 1.02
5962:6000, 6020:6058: 1.01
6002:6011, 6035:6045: 0.93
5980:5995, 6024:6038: 0.98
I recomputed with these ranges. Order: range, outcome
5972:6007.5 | 21.9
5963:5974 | 22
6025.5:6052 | 21.2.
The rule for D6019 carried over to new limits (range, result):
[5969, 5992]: 19.9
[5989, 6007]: 20.5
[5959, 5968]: 20.4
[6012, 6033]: 20.3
